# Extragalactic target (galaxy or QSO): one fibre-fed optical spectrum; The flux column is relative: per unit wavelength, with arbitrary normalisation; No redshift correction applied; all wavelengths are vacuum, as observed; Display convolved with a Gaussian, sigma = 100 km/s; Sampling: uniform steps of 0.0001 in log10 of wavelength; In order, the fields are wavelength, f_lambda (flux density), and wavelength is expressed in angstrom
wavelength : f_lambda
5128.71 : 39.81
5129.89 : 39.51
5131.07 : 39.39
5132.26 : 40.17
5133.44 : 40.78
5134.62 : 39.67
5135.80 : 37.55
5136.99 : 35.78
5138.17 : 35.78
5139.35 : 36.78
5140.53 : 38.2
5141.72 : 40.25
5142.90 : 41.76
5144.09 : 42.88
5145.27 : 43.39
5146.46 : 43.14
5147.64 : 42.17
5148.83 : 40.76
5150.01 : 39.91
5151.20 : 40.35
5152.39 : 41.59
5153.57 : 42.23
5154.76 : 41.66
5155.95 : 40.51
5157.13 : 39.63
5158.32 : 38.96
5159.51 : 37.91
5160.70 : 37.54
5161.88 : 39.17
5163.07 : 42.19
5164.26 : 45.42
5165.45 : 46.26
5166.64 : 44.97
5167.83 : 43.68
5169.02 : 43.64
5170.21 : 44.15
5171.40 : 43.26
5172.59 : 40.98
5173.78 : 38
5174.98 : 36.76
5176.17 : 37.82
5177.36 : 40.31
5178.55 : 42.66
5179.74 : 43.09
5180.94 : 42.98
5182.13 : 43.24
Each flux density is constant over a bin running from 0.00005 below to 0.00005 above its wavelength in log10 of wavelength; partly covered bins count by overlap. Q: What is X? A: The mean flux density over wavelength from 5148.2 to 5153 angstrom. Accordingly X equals 40.7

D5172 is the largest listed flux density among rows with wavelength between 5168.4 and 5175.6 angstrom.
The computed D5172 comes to 44.15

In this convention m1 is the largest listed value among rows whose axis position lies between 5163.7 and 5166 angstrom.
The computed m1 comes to 46.26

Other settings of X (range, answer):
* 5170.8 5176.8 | 39.4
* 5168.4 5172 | 43.7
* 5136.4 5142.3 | 37.4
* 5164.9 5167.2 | 45.6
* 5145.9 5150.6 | 41.5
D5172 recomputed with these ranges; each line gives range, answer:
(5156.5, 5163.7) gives 42.19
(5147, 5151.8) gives 42.17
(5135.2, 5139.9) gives 37.55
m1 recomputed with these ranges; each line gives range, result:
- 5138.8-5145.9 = 43.39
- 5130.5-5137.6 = 40.78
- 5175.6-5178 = 40.31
